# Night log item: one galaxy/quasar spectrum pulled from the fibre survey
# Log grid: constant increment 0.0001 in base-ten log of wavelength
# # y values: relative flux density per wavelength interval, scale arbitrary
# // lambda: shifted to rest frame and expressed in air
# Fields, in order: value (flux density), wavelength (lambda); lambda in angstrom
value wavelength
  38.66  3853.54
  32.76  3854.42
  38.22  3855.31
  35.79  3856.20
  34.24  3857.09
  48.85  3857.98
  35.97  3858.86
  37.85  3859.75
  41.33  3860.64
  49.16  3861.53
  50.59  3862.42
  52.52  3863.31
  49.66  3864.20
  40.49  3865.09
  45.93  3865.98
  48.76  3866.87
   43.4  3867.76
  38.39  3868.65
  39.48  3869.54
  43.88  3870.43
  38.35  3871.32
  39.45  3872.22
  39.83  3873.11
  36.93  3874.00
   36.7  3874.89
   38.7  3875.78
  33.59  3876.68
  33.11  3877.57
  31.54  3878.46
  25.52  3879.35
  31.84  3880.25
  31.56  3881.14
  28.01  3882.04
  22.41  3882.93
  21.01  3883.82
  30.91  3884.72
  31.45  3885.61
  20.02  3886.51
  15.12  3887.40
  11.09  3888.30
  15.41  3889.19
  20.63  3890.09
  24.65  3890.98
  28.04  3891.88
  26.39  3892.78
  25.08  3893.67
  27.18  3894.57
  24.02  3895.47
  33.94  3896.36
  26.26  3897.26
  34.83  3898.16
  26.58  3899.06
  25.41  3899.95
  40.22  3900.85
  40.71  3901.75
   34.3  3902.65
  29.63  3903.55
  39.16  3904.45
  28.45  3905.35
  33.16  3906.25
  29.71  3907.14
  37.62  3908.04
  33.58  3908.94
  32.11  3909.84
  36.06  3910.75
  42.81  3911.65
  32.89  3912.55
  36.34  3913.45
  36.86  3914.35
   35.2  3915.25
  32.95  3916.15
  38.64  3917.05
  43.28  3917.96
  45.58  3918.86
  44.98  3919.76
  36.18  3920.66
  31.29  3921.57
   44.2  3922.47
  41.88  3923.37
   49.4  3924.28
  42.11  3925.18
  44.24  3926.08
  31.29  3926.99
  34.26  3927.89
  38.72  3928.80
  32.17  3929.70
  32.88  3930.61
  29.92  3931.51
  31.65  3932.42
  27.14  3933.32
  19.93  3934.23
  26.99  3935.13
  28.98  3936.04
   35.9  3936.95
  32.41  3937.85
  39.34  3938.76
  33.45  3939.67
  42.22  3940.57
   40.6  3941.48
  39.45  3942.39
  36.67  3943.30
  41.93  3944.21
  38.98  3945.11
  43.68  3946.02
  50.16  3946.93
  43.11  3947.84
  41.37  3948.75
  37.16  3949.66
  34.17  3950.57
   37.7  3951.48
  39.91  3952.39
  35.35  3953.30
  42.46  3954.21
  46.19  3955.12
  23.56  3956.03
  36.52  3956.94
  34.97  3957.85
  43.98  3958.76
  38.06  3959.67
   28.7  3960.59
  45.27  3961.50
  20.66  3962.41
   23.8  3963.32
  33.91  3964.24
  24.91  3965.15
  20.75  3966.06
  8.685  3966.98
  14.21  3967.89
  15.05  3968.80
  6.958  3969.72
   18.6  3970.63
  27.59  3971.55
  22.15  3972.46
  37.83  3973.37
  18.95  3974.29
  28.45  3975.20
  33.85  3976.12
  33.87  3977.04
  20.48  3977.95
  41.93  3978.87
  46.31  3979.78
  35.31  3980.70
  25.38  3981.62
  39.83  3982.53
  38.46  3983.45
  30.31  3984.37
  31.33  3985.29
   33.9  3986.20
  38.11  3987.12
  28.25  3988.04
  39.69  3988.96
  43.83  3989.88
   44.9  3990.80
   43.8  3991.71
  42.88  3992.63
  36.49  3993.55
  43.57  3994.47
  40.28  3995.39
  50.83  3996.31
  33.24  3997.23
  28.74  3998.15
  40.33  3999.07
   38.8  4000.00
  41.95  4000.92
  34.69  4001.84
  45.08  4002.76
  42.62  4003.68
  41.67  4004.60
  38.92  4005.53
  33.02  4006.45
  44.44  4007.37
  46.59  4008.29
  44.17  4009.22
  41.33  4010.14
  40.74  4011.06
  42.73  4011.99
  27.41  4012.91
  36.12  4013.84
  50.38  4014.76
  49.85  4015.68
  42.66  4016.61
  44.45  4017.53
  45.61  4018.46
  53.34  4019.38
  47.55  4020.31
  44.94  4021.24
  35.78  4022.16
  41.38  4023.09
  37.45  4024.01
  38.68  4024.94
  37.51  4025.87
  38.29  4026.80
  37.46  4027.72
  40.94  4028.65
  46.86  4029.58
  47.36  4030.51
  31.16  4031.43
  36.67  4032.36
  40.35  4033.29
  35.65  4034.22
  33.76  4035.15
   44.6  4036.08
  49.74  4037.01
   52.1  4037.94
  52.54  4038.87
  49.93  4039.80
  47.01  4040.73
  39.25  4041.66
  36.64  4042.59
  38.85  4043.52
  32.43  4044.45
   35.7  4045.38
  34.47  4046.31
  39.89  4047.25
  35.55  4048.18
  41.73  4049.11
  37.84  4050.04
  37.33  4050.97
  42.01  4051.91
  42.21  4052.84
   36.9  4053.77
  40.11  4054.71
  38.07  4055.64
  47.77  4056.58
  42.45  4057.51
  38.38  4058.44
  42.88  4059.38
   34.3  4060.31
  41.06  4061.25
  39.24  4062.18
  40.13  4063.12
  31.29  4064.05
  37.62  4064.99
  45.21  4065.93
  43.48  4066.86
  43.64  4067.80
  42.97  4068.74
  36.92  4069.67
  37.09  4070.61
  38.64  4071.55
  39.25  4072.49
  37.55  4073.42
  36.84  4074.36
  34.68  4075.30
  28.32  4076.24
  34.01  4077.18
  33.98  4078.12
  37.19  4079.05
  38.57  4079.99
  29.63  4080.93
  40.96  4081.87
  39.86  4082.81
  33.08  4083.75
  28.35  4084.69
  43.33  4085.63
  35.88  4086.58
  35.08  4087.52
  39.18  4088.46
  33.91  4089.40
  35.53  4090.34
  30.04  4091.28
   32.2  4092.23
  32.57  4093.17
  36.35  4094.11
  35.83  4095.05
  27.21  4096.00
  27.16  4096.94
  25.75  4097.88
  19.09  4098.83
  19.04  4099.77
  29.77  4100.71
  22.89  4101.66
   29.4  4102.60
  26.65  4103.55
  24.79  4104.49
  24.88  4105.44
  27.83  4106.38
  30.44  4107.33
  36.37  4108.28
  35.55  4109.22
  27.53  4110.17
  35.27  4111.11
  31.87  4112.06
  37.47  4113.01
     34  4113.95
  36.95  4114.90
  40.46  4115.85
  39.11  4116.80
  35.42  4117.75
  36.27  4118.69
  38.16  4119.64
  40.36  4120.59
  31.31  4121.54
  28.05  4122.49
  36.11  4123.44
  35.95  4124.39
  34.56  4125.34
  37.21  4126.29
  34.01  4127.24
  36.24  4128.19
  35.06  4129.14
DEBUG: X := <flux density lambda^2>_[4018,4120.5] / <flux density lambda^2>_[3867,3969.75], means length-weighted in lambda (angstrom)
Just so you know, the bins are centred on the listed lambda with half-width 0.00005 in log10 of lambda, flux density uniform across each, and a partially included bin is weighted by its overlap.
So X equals 1.2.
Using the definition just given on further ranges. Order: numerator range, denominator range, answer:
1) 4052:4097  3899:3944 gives 1.12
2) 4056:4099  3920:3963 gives 1.06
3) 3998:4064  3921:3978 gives 1.29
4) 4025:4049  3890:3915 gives 1.36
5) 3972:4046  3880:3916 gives 1.41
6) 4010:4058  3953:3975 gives 1.53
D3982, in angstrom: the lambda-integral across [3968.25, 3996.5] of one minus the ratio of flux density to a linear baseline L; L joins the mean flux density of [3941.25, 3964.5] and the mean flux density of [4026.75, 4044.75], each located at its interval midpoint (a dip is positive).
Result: 4.23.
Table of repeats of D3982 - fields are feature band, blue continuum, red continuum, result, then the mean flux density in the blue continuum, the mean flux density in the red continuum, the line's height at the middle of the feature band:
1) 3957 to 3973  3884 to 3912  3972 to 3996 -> 4.0 angstrom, 29.1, 35.5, 34.1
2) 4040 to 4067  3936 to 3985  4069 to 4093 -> -3.3 angstrom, 33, 35.6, 35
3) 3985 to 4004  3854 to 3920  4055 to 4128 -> -2.6 angstrom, 34.4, 34.8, 34.6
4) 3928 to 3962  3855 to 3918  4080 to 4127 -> -2.8 angstrom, 34.1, 32.8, 33.7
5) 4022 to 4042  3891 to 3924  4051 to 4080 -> -2.0 angstrom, 34.3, 38.8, 37.8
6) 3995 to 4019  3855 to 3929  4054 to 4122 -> -4.2 angstrom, 35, 34.9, 35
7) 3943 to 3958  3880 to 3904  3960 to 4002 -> -4.4 angstrom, 26.9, 32.1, 30.3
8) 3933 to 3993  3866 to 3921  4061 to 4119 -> -0.2 angstrom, 32.7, 34.2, 33.2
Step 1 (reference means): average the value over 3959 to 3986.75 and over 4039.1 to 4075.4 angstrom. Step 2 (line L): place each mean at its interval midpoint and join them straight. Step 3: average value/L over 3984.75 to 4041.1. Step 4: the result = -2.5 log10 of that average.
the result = -0.22 mag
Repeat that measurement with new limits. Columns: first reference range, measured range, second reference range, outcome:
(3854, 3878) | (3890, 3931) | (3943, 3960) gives 0.16 mag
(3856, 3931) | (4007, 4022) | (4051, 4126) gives -0.24 mag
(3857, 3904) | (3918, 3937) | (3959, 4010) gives -0.07 mag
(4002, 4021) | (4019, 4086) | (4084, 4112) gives -0.07 mag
